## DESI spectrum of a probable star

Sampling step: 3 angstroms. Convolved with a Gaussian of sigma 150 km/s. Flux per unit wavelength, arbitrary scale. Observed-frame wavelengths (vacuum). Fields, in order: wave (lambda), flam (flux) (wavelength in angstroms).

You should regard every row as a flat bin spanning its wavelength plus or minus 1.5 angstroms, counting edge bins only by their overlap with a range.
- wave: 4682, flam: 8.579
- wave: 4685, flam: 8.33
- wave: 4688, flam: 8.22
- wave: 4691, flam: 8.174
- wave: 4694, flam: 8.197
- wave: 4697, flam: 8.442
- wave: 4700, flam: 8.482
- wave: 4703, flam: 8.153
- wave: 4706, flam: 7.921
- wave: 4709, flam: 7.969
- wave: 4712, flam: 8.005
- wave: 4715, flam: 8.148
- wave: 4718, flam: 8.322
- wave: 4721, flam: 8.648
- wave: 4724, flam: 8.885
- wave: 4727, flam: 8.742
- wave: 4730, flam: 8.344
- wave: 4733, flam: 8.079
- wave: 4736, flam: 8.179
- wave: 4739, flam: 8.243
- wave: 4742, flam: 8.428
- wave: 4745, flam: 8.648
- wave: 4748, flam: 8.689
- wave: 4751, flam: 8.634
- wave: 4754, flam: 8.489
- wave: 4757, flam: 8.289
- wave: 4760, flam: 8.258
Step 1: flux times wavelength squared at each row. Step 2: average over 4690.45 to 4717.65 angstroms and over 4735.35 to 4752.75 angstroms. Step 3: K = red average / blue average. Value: 1.1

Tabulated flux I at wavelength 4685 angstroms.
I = 8.33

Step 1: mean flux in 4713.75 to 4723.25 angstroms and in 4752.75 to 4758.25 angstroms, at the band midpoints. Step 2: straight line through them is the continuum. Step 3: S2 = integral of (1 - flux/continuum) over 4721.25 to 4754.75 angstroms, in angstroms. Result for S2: -0.4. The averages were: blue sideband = 8.42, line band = 8.49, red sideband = 8.39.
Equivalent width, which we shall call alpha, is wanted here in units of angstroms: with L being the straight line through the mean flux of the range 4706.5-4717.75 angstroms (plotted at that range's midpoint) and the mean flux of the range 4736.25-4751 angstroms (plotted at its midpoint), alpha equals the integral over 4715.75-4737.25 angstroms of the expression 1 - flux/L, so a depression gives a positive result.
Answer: -0.5 angstroms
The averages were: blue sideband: 8.06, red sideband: 8.49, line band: 8.45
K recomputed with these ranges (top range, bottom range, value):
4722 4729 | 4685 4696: 1.08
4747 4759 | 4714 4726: 1.01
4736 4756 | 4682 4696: 1.05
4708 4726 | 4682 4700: 1.02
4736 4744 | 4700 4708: 1.04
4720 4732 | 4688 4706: 1.06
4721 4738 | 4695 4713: 1.05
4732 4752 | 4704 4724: 1.04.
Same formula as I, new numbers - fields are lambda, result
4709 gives 7.969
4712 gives 8.005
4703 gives 8.153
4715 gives 8.148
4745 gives 8.648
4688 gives 8.22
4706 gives 7.921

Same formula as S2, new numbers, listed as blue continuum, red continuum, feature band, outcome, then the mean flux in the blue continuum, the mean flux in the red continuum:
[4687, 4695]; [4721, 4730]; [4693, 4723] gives 0.73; 8.2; 8.71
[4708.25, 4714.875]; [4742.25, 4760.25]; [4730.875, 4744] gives 0.14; 8.02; 8.51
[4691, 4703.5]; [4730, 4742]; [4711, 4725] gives -0.23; 8.31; 8.22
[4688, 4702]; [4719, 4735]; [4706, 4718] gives 0.51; 8.31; 8.52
